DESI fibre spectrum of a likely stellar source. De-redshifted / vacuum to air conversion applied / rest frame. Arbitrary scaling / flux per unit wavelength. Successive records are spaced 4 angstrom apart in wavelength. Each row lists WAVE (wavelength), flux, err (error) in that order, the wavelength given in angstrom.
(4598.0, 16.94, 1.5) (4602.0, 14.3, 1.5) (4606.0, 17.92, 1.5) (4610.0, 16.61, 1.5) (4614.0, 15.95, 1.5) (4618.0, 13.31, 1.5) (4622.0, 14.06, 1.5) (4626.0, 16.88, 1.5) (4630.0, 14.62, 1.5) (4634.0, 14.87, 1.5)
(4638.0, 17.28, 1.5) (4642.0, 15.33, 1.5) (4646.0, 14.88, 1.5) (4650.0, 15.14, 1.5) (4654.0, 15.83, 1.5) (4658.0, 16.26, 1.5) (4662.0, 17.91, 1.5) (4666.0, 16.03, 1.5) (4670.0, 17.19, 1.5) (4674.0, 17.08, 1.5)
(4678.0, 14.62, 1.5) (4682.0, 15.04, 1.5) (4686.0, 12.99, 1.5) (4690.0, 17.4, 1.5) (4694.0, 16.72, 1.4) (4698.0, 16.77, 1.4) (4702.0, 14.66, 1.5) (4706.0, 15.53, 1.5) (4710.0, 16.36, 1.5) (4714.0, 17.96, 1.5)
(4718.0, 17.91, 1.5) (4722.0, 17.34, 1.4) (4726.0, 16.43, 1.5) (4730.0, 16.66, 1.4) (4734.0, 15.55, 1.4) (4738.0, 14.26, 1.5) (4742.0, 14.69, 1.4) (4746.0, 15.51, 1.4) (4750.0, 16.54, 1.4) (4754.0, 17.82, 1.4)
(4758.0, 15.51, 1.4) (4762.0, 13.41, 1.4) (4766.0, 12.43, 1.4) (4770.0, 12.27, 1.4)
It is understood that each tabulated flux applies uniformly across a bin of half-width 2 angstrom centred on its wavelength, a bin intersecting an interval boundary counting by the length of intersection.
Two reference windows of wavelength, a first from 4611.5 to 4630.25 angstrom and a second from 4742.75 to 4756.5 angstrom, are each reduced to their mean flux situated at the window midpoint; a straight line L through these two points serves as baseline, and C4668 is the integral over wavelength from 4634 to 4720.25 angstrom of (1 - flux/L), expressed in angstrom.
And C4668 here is -2.6 angstrom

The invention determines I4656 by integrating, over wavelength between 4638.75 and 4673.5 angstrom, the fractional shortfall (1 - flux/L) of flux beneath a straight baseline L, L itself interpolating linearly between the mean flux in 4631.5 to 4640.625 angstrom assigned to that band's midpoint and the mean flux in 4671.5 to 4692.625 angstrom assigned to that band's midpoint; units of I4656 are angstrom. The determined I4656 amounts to -0.90 angstrom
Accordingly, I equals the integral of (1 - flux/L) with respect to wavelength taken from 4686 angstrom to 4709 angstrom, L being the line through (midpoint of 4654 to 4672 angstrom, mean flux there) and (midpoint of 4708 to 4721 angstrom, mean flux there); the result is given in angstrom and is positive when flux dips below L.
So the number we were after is 1.7 angstrom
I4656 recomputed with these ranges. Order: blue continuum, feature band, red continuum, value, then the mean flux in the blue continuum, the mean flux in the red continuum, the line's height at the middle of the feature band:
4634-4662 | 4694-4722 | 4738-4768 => -2.2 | 15.9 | 15.1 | 15.4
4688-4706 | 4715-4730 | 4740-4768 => -1.4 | 16.3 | 15.1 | 15.8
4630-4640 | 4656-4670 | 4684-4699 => -0.8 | 15.8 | 15.9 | 15.8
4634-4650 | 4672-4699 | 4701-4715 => 0.3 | 15.6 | 16.1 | 15.9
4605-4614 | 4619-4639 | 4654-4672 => 1.8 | 16.9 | 16.7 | 16.8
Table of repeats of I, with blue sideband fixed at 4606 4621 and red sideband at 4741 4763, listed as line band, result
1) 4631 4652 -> 0.2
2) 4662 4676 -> -1.2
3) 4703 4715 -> -0.5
